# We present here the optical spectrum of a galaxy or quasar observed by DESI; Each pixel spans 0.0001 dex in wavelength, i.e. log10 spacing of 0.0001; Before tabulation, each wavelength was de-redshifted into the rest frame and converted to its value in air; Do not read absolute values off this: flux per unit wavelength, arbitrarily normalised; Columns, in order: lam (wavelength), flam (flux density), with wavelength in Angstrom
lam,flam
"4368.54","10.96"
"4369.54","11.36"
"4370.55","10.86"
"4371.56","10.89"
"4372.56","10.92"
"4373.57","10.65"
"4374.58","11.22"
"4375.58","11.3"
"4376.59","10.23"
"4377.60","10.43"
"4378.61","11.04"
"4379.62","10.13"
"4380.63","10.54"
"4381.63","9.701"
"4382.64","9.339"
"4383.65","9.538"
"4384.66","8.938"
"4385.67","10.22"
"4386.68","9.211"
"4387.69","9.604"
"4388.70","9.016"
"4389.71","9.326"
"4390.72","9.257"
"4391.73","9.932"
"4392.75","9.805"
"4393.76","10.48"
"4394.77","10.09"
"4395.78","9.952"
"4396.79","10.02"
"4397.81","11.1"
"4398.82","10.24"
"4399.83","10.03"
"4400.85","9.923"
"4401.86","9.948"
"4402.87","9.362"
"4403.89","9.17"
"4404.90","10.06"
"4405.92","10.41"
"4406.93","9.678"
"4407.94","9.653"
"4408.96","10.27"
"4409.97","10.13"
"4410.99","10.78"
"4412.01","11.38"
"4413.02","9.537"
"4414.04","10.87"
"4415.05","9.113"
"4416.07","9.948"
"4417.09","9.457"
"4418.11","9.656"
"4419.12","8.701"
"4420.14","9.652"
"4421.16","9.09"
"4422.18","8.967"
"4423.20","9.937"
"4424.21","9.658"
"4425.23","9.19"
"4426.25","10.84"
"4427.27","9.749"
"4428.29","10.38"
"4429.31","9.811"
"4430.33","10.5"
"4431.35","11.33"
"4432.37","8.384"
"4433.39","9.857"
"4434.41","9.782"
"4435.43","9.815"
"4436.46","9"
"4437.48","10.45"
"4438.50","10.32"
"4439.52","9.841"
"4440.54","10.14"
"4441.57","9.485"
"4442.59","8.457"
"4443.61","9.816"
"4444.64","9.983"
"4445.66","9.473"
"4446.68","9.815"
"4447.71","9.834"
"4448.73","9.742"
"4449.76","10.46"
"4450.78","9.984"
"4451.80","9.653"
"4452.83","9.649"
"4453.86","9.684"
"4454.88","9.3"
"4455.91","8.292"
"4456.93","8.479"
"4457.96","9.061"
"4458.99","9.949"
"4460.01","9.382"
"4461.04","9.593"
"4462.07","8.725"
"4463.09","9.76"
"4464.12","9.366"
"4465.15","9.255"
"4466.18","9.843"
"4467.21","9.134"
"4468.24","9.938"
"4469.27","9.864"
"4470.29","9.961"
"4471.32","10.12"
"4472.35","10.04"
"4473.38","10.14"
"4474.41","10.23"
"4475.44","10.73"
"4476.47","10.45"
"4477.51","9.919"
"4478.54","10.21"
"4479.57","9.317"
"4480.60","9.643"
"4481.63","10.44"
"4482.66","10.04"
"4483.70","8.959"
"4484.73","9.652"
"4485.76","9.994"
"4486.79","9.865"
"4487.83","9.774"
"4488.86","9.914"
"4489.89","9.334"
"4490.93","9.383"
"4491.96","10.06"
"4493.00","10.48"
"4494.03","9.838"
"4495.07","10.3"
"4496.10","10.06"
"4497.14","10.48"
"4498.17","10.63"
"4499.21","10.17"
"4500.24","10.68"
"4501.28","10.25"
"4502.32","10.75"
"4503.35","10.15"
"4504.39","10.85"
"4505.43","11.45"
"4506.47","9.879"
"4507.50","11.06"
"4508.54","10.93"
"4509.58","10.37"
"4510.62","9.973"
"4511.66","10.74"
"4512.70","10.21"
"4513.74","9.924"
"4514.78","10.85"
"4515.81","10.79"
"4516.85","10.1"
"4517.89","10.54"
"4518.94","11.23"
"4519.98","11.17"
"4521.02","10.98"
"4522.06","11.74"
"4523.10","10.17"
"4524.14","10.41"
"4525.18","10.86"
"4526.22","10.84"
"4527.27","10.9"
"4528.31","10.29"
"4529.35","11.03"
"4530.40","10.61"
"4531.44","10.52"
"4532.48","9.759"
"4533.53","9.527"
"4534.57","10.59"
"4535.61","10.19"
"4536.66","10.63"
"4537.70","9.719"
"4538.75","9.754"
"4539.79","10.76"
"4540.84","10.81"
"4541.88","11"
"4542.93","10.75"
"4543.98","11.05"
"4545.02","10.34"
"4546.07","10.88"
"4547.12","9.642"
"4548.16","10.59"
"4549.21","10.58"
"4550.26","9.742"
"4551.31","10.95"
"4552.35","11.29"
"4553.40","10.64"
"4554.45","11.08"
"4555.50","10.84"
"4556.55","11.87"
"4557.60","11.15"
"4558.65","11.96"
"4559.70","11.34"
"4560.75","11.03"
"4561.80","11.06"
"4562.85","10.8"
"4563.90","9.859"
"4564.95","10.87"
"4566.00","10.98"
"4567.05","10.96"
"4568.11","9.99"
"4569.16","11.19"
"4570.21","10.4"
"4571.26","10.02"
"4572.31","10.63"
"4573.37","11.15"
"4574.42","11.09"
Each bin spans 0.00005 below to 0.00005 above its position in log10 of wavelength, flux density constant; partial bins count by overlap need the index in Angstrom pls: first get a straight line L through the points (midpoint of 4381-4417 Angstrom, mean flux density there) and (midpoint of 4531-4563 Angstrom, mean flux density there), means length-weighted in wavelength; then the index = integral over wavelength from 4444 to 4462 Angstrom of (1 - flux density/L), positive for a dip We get 1.1 Angstrom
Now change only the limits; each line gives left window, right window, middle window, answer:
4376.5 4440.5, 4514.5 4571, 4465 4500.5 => 1.2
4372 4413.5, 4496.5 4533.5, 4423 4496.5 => 4.1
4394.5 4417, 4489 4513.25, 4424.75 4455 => 1.0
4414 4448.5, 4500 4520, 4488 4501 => 0.4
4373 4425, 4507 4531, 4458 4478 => 1.1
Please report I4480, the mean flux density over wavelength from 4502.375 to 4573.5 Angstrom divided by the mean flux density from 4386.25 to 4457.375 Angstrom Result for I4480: 1.09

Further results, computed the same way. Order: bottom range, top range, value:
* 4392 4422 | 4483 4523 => 1.04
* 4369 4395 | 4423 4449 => 0.97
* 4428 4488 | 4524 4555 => 1.08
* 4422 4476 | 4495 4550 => 1.08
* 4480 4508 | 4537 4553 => 1.04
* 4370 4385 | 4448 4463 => 0.91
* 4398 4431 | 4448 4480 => 0.98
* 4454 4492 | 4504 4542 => 1.09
